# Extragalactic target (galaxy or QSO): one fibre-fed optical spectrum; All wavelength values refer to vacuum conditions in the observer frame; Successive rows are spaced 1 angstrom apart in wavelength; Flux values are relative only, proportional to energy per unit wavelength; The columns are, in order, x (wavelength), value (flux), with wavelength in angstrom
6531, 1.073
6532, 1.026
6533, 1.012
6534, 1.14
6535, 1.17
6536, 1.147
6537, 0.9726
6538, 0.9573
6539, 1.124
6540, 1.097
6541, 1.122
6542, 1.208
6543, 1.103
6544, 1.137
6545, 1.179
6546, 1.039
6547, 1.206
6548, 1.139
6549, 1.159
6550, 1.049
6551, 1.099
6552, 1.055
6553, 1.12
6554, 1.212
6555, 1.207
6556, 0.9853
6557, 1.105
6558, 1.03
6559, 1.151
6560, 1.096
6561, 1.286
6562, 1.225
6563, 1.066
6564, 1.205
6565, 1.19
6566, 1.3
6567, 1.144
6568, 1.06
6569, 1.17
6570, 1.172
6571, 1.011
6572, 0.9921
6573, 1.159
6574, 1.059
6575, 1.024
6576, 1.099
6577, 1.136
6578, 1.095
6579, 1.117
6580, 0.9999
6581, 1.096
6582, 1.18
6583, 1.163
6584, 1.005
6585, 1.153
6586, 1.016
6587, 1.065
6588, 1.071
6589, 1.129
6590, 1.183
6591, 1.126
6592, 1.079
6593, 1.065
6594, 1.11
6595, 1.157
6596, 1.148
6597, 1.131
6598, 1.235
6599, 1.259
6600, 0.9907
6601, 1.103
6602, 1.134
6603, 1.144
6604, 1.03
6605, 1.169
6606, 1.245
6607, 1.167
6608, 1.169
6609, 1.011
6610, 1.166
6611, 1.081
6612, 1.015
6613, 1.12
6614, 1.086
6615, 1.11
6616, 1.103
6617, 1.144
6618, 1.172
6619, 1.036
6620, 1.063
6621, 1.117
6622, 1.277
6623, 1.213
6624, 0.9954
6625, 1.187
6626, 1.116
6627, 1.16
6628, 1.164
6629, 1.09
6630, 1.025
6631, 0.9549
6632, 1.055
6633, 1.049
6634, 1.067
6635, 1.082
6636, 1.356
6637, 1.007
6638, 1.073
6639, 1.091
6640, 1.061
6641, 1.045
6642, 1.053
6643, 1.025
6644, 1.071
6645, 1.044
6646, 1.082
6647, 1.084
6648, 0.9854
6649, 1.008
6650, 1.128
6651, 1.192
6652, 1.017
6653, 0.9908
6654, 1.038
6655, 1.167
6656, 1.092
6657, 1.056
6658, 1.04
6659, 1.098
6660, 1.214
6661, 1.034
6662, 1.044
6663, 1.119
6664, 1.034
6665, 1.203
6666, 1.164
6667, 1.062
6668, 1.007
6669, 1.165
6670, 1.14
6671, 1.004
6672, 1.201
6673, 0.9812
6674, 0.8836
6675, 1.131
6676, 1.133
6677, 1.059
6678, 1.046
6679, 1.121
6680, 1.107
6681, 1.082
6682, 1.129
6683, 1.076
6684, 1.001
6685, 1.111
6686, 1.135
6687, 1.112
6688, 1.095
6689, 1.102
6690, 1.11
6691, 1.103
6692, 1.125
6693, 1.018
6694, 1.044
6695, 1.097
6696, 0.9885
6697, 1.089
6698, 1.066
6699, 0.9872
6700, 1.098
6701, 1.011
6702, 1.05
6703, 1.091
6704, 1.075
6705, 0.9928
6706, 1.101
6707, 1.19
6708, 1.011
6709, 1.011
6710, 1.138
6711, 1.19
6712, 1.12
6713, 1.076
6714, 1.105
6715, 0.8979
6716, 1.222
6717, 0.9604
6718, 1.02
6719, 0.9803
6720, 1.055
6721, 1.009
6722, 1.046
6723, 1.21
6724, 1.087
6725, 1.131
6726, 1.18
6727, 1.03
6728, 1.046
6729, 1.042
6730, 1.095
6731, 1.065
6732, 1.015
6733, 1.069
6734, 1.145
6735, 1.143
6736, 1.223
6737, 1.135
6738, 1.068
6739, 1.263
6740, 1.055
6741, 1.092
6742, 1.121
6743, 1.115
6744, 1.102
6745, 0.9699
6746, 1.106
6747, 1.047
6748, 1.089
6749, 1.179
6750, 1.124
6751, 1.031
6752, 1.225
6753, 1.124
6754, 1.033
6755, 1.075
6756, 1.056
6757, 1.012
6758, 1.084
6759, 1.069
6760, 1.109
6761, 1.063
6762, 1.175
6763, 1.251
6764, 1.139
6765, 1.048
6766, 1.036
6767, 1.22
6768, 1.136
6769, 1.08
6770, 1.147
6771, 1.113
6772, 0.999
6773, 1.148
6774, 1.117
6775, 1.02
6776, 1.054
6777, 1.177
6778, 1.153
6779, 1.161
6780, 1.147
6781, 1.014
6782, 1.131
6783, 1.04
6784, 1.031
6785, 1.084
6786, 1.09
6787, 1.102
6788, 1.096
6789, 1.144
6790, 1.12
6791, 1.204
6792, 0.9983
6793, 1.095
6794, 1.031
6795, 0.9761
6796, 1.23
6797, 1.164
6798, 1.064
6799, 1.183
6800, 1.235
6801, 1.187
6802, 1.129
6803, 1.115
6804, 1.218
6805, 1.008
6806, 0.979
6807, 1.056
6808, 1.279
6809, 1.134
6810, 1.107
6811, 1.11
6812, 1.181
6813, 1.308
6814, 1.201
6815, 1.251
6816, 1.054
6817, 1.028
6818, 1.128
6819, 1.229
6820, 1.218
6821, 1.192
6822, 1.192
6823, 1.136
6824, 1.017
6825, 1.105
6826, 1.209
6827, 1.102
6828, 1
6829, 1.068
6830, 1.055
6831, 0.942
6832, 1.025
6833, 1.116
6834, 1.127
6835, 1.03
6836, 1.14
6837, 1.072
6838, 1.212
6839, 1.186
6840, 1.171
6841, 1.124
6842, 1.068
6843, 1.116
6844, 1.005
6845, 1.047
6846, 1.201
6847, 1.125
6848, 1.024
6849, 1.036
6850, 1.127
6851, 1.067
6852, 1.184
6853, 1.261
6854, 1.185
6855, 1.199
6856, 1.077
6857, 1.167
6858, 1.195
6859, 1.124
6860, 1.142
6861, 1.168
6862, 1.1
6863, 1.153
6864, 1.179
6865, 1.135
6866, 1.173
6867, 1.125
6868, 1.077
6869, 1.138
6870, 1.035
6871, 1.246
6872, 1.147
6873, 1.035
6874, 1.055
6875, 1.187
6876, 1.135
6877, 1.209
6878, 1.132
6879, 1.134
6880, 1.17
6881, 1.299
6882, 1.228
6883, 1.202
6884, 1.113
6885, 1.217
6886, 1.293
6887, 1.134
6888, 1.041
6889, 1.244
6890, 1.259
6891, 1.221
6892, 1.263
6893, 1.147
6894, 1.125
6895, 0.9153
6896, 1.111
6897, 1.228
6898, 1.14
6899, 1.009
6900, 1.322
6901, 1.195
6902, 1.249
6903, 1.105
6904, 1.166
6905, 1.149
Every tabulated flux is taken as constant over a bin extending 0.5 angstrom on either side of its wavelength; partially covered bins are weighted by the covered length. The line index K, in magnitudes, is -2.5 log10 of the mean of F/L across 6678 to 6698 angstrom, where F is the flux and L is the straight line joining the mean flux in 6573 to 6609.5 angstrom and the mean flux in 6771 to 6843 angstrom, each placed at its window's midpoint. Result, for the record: 0.029 mag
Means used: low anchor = 1.11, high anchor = 1.12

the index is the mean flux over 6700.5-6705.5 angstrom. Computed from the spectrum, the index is 1.04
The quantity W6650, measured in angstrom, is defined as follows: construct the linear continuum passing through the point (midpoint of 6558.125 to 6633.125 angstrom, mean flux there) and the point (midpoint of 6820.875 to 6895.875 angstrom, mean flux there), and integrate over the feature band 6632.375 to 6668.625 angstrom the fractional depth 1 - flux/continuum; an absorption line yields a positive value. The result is 1.3 angstrom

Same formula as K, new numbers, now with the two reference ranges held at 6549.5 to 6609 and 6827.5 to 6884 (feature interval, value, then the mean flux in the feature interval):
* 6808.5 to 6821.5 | -0.04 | 1.16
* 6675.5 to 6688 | 0.03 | 1.09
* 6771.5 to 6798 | 0.03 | 1.1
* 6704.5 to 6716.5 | 0.03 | 1.09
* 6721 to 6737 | 0.02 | 1.1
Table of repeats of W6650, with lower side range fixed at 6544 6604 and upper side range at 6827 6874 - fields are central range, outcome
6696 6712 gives 0.6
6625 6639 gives 0.3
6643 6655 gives 0.6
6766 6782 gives 0.1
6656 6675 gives 0.6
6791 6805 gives -0.1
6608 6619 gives 0.2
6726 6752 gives 0.4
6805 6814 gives -0.2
